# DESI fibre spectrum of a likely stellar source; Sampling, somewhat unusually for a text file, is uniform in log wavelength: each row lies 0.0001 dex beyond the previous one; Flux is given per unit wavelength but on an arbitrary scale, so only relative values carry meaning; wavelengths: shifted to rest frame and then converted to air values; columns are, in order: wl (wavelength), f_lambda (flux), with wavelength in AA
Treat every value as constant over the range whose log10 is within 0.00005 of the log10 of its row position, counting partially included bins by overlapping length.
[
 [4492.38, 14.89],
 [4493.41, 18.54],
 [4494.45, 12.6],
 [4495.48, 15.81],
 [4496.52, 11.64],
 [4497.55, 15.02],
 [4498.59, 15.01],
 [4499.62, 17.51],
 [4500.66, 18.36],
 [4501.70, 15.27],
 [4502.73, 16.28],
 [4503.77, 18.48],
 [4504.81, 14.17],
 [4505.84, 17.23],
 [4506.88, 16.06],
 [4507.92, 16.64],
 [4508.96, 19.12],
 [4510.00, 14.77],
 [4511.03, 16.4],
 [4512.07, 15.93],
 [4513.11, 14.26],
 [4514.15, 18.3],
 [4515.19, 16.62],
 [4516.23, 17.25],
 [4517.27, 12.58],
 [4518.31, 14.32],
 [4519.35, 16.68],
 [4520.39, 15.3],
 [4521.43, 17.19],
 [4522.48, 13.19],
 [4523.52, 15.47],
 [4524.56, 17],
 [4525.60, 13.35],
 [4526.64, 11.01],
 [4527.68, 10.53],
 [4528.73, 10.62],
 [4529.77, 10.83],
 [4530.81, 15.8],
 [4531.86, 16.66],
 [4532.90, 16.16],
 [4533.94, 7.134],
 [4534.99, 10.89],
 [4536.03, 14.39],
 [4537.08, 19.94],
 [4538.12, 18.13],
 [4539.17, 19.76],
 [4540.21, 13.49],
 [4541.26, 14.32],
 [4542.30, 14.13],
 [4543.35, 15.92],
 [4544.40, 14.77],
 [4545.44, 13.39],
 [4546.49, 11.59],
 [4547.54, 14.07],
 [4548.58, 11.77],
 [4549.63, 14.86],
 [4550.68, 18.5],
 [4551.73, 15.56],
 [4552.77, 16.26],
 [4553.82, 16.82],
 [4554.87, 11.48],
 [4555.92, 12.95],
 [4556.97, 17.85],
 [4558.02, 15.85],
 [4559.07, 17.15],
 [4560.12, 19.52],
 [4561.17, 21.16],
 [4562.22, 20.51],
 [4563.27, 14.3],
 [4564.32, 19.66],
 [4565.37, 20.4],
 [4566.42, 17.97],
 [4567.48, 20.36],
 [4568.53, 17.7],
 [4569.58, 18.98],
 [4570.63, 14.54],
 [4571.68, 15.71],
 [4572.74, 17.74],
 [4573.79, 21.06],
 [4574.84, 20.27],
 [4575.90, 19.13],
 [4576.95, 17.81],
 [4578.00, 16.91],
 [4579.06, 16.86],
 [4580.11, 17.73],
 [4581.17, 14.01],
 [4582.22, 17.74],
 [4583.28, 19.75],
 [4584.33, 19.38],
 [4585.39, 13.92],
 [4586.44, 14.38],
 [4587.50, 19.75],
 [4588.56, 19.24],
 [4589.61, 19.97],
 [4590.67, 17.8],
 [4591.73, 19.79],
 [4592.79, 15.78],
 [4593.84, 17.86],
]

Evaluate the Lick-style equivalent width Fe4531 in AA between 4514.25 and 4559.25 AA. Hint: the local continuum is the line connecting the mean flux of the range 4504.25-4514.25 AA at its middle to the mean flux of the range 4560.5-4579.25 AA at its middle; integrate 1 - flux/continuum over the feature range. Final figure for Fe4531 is 6.6 AA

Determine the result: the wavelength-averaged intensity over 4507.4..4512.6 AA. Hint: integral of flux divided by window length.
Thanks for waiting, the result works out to 16.6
